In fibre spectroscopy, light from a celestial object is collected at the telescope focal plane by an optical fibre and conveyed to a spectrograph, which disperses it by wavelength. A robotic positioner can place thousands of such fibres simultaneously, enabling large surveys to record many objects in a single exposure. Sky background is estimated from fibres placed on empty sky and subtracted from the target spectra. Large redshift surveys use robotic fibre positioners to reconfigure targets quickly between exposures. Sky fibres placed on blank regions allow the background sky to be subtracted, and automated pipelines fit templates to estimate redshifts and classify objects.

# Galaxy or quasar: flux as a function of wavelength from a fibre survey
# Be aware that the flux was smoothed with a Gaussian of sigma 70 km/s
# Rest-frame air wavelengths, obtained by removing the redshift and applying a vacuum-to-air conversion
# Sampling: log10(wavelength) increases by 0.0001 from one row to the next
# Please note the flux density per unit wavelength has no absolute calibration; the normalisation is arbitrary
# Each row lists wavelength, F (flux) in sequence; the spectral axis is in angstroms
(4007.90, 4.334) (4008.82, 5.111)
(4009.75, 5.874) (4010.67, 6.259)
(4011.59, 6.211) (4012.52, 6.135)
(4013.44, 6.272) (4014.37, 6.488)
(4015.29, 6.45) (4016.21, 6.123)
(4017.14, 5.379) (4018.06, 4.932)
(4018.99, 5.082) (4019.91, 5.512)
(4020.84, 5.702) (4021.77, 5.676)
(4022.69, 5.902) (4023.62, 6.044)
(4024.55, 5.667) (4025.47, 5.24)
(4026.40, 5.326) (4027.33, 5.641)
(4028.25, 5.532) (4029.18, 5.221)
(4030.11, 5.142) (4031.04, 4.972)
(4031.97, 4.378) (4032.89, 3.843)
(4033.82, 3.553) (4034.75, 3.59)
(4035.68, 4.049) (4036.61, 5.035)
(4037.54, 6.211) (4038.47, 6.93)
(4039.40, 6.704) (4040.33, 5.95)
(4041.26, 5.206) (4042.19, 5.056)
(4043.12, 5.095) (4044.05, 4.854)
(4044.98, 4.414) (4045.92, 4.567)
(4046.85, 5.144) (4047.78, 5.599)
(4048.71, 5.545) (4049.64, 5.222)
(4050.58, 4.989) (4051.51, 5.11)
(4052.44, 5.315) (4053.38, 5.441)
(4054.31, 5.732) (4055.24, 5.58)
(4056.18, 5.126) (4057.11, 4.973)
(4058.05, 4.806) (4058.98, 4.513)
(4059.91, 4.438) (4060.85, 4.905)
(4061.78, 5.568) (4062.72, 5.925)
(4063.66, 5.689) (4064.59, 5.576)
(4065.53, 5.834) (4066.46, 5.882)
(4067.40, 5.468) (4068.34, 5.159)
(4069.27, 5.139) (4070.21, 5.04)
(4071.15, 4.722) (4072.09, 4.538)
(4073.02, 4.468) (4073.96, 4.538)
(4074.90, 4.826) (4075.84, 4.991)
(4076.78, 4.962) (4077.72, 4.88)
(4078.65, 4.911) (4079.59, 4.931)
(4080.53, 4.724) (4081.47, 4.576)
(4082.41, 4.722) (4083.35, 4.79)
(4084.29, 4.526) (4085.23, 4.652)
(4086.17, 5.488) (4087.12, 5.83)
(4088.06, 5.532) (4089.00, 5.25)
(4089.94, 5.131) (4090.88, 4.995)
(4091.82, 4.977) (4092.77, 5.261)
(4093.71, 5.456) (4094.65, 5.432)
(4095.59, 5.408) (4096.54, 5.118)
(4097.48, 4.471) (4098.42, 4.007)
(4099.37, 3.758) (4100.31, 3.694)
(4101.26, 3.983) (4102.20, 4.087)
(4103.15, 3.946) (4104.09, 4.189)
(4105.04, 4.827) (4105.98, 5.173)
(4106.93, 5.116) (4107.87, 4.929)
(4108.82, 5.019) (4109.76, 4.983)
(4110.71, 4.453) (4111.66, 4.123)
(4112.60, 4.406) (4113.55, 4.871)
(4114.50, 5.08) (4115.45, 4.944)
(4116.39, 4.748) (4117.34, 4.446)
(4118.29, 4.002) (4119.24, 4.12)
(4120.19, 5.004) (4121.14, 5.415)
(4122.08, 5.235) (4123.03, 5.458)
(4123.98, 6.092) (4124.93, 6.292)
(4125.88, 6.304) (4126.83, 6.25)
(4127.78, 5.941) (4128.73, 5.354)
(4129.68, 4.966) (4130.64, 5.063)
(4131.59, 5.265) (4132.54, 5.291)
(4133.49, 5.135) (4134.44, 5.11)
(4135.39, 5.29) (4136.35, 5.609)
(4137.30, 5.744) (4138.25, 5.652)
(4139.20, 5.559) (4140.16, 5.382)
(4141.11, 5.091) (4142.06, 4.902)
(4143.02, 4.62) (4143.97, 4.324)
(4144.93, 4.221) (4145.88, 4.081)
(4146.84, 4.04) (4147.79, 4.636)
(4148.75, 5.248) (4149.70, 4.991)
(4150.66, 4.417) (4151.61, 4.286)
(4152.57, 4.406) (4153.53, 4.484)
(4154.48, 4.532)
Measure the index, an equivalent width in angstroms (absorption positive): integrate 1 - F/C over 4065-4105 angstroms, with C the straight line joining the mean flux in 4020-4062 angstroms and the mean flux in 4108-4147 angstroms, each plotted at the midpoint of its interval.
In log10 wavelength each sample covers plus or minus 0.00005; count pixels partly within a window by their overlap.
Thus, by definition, 2.1 angstroms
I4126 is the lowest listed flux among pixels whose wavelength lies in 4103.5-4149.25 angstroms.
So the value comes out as 4.002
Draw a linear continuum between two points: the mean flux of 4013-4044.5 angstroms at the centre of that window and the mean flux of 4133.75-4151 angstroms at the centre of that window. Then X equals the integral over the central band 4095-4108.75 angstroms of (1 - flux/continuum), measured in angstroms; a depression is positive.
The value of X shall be 1.6 angstroms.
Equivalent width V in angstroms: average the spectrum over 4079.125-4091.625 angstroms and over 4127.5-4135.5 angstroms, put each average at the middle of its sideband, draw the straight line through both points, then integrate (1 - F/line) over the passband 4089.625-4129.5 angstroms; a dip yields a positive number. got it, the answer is 1.7 angstroms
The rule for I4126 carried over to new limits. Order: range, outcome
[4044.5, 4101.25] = 3.694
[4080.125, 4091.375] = 4.526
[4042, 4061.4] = 4.414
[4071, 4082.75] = 4.468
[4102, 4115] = 3.946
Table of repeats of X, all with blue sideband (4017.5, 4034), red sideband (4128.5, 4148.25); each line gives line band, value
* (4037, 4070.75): -1.2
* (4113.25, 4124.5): 0.2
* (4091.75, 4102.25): 0.9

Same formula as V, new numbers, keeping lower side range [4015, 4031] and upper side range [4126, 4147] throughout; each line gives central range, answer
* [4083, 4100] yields 1.0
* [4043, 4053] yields 0.7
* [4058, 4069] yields 0.2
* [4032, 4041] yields 0.7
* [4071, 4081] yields 1.1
